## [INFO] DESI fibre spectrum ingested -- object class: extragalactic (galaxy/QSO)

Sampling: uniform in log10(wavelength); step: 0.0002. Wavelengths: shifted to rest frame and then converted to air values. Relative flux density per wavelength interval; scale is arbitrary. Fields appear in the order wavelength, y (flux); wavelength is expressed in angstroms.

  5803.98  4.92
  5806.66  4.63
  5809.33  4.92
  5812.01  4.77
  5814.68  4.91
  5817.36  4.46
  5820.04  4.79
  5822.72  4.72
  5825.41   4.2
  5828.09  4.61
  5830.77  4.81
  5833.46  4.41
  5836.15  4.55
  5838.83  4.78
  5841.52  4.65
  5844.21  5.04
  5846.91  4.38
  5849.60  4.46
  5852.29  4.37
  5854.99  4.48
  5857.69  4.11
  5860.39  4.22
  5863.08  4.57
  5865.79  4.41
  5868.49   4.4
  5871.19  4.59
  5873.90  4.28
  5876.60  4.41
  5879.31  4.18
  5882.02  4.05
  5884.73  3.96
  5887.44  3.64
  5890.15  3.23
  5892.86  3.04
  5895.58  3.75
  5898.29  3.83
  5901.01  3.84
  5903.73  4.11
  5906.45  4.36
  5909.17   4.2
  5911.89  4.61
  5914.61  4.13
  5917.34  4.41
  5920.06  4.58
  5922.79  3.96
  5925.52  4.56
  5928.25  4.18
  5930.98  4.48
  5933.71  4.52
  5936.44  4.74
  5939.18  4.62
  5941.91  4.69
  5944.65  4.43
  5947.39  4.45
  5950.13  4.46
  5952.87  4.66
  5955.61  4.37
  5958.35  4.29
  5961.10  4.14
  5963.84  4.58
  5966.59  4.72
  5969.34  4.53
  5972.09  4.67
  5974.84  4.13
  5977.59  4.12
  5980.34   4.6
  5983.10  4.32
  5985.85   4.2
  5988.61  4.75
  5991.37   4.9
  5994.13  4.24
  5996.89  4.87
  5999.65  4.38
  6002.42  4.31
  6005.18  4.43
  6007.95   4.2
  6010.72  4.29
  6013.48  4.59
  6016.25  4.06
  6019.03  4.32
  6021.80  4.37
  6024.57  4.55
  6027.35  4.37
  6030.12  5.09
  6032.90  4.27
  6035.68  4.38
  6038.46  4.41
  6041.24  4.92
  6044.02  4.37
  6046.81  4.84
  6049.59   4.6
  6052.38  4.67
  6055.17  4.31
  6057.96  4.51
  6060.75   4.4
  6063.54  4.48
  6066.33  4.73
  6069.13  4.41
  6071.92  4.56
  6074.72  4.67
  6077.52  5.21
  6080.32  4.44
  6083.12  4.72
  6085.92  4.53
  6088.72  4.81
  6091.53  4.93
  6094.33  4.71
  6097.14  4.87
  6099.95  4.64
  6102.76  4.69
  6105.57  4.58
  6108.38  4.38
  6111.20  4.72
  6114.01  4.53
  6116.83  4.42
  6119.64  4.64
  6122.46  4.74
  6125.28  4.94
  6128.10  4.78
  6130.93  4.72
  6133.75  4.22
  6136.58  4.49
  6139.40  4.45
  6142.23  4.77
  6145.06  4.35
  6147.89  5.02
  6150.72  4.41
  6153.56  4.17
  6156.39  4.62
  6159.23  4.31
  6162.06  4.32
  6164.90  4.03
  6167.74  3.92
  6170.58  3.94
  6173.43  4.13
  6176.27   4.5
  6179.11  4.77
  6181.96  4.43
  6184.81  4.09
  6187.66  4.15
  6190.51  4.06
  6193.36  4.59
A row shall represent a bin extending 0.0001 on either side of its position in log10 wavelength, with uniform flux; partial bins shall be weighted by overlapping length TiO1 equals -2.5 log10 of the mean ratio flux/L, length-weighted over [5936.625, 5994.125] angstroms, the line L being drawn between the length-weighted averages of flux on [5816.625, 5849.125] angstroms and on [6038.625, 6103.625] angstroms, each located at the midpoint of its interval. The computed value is 0.036 mag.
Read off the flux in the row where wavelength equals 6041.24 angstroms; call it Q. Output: 4.92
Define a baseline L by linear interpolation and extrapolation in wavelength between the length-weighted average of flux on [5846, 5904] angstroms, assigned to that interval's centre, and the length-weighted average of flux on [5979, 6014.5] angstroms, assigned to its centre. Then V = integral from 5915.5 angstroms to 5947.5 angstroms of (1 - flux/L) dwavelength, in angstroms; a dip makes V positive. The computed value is -1.4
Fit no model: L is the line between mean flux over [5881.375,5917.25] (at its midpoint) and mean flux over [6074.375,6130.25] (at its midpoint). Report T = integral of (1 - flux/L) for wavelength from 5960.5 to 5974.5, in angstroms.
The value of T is -1.14 angstroms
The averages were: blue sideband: 3.92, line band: 4.52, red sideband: 4.7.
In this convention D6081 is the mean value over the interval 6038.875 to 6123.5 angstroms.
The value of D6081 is 4.63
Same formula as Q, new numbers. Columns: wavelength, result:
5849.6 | 4.46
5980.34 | 4.6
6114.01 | 4.53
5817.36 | 4.46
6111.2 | 4.72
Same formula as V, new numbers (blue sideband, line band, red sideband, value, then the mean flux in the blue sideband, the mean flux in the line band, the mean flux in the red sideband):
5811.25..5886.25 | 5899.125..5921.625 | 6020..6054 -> 1.2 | 4.48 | 4.27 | 4.57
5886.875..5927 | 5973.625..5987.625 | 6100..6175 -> -0.4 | 4.03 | 4.29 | 4.48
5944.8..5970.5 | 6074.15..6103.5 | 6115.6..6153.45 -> -1.2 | 4.46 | 4.75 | 4.6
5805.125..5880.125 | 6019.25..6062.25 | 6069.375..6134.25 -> 1.0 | 4.54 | 4.53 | 4.67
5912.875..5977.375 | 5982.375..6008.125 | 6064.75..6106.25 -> 0.3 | 4.44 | 4.48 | 4.7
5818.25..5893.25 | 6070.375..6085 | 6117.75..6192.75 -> -1.0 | 4.35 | 4.71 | 4.42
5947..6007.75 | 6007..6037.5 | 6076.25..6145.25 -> 0.8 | 4.46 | 4.41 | 4.66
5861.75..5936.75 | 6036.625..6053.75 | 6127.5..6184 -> -1.3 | 4.17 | 4.63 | 4.41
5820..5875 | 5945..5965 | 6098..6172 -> 0.4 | 4.51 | 4.42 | 4.49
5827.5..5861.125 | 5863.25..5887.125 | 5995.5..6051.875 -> 1.3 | 4.53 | 4.27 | 4.48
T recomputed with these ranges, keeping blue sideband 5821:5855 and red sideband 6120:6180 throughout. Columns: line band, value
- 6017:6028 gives 0.3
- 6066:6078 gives -0.5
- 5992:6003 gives 0.1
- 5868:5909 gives 5.3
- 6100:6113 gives -0.4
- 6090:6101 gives -0.8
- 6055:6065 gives 0.1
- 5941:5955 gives 0.0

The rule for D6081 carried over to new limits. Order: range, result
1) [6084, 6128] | 4.68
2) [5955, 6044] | 4.45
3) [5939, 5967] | 4.48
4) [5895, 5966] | 4.36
